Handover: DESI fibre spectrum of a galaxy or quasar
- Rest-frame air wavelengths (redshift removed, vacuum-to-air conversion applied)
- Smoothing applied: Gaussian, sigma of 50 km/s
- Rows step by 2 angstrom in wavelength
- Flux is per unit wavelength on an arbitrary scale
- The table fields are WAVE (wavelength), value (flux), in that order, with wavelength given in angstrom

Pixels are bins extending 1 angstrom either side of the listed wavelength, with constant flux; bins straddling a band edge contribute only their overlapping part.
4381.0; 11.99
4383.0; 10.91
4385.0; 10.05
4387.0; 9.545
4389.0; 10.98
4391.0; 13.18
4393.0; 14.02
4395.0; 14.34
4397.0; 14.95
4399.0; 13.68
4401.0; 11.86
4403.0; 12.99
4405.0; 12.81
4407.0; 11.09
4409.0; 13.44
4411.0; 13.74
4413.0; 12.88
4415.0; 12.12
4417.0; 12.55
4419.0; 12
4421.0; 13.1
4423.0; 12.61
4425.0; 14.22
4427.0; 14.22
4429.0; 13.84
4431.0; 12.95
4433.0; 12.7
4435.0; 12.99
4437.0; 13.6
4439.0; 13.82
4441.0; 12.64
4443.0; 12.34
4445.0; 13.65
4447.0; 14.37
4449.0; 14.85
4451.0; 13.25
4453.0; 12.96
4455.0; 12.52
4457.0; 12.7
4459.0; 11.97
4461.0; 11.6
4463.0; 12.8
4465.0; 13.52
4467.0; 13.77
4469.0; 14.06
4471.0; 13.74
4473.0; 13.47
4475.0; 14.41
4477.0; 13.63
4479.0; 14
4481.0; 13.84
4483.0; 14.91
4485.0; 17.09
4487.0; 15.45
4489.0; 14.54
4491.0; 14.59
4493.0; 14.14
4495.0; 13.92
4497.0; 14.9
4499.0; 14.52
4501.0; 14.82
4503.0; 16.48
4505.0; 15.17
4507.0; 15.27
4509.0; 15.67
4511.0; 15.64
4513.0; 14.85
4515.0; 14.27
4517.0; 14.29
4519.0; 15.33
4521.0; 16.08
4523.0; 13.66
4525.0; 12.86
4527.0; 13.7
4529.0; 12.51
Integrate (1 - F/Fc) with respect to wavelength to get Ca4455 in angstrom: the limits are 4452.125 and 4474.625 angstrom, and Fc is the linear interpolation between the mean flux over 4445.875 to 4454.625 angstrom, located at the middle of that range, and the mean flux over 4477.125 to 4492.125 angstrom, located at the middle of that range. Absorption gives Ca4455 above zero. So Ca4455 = 1.8 angstrom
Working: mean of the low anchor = 13.8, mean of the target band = 13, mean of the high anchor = 14.8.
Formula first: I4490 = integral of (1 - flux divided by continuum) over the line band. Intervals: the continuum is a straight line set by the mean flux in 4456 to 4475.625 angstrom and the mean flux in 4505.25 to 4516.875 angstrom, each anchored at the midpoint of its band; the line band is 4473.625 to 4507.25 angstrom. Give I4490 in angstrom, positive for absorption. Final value -1.35 angstrom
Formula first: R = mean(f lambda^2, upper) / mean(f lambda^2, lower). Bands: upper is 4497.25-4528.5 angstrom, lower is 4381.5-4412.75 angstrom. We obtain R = 1.25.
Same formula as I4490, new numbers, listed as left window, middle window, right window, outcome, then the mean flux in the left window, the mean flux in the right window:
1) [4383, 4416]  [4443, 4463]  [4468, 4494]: 1.08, 12.6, 14.5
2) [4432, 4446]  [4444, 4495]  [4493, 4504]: 0.63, 13.1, 14.9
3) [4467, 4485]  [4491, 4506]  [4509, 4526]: -0.40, 14.2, 14.7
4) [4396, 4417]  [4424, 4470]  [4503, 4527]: 1.24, 12.9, 14.8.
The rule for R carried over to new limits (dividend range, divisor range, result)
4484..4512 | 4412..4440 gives 1.19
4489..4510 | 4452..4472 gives 1.17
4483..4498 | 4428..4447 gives 1.16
